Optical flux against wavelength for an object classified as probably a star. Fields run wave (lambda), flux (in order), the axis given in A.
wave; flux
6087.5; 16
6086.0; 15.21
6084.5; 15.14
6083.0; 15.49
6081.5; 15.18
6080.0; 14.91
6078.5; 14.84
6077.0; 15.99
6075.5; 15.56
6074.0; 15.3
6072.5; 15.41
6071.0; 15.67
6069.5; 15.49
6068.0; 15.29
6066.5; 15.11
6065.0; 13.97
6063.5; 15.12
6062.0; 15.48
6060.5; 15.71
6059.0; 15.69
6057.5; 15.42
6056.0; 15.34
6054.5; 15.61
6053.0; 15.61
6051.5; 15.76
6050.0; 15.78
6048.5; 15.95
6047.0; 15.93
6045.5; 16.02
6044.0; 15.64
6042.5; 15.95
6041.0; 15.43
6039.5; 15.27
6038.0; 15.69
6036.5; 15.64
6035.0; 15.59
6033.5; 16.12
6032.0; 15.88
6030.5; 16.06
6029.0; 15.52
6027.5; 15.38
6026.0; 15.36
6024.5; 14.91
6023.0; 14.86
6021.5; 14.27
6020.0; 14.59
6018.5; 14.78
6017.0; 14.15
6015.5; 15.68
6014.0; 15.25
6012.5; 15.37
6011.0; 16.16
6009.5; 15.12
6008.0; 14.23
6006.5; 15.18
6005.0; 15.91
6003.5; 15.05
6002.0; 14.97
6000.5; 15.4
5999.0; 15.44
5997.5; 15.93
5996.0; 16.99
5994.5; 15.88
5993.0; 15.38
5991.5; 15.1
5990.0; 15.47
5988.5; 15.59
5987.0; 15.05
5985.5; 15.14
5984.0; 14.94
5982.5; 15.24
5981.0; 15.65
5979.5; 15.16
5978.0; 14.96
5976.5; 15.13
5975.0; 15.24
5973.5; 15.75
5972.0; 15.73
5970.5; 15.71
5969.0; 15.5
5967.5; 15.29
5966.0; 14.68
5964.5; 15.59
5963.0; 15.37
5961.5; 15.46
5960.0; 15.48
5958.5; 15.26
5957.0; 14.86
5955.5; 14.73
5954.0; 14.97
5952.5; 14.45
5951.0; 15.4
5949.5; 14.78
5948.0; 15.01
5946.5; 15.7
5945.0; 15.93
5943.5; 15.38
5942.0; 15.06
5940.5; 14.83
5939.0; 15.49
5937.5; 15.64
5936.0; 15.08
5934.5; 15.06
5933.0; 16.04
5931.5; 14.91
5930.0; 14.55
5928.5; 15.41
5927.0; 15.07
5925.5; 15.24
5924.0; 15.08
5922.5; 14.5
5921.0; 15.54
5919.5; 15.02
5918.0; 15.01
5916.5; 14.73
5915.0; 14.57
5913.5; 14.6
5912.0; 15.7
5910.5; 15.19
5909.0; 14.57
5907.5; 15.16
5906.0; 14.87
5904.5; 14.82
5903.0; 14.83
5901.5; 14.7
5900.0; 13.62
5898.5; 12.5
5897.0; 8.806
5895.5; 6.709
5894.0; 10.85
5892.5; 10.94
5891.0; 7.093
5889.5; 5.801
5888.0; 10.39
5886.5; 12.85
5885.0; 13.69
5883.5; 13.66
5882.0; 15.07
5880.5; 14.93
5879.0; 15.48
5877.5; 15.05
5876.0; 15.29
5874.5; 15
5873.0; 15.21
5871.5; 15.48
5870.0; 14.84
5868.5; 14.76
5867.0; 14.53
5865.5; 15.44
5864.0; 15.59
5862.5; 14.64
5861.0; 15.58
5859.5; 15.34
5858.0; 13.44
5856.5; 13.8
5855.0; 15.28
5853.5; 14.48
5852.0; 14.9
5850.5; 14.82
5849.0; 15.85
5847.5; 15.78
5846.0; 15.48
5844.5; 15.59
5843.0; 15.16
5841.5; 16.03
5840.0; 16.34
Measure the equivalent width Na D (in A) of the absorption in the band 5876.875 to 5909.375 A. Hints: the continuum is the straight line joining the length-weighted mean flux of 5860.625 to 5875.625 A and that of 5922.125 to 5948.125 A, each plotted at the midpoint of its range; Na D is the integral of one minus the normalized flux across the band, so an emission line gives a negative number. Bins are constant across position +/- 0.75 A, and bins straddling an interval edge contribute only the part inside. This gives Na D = 5.62 A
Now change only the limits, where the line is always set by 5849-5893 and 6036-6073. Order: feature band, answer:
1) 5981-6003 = -0.70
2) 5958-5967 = -0.35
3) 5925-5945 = -1.01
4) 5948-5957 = -0.14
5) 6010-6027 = 0.19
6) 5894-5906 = 1.57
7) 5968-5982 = -0.54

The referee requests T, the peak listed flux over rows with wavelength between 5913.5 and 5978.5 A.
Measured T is 16.04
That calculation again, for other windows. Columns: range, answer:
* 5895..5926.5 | 15.7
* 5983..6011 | 16.99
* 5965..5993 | 15.75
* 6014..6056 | 16.12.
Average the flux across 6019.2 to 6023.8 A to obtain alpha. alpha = 14.6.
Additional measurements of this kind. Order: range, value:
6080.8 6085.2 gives 15.3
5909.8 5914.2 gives 15.2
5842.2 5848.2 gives 15.5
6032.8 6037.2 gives 15.8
